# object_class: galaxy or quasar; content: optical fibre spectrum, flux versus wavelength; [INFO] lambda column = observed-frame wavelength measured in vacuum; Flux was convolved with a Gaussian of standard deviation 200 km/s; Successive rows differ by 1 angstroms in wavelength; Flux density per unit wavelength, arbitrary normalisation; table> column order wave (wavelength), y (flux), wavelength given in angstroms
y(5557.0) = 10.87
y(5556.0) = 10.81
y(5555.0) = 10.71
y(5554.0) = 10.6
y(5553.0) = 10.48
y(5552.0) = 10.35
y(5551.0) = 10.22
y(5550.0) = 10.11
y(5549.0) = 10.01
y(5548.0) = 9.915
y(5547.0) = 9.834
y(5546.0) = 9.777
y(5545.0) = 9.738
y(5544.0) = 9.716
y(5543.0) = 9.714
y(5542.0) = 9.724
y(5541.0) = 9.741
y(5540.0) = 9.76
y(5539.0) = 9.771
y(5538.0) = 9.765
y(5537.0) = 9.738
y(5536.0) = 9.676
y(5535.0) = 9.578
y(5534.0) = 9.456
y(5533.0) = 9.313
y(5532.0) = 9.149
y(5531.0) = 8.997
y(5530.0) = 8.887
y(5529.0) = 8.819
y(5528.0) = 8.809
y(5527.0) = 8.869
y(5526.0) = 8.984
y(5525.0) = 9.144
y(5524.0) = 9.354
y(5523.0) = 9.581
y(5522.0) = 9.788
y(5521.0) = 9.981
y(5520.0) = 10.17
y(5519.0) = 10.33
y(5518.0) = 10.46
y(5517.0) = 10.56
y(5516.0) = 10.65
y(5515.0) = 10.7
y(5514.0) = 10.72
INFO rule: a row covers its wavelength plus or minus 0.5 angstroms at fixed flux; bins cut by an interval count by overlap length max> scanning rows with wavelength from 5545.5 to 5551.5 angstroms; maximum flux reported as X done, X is 10.22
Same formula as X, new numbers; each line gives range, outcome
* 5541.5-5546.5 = 9.777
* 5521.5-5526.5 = 9.788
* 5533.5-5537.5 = 9.738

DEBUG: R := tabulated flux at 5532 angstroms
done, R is 9.149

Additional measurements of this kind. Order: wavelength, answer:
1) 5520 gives 10.17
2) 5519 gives 10.33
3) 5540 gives 9.76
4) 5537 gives 9.738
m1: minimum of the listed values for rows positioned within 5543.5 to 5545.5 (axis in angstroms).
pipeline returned 9.716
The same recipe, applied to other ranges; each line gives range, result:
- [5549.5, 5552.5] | 10.11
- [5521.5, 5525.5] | 9.144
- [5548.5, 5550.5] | 10.01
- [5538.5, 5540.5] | 9.76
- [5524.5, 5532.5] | 8.809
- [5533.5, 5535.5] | 9.456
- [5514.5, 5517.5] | 10.56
